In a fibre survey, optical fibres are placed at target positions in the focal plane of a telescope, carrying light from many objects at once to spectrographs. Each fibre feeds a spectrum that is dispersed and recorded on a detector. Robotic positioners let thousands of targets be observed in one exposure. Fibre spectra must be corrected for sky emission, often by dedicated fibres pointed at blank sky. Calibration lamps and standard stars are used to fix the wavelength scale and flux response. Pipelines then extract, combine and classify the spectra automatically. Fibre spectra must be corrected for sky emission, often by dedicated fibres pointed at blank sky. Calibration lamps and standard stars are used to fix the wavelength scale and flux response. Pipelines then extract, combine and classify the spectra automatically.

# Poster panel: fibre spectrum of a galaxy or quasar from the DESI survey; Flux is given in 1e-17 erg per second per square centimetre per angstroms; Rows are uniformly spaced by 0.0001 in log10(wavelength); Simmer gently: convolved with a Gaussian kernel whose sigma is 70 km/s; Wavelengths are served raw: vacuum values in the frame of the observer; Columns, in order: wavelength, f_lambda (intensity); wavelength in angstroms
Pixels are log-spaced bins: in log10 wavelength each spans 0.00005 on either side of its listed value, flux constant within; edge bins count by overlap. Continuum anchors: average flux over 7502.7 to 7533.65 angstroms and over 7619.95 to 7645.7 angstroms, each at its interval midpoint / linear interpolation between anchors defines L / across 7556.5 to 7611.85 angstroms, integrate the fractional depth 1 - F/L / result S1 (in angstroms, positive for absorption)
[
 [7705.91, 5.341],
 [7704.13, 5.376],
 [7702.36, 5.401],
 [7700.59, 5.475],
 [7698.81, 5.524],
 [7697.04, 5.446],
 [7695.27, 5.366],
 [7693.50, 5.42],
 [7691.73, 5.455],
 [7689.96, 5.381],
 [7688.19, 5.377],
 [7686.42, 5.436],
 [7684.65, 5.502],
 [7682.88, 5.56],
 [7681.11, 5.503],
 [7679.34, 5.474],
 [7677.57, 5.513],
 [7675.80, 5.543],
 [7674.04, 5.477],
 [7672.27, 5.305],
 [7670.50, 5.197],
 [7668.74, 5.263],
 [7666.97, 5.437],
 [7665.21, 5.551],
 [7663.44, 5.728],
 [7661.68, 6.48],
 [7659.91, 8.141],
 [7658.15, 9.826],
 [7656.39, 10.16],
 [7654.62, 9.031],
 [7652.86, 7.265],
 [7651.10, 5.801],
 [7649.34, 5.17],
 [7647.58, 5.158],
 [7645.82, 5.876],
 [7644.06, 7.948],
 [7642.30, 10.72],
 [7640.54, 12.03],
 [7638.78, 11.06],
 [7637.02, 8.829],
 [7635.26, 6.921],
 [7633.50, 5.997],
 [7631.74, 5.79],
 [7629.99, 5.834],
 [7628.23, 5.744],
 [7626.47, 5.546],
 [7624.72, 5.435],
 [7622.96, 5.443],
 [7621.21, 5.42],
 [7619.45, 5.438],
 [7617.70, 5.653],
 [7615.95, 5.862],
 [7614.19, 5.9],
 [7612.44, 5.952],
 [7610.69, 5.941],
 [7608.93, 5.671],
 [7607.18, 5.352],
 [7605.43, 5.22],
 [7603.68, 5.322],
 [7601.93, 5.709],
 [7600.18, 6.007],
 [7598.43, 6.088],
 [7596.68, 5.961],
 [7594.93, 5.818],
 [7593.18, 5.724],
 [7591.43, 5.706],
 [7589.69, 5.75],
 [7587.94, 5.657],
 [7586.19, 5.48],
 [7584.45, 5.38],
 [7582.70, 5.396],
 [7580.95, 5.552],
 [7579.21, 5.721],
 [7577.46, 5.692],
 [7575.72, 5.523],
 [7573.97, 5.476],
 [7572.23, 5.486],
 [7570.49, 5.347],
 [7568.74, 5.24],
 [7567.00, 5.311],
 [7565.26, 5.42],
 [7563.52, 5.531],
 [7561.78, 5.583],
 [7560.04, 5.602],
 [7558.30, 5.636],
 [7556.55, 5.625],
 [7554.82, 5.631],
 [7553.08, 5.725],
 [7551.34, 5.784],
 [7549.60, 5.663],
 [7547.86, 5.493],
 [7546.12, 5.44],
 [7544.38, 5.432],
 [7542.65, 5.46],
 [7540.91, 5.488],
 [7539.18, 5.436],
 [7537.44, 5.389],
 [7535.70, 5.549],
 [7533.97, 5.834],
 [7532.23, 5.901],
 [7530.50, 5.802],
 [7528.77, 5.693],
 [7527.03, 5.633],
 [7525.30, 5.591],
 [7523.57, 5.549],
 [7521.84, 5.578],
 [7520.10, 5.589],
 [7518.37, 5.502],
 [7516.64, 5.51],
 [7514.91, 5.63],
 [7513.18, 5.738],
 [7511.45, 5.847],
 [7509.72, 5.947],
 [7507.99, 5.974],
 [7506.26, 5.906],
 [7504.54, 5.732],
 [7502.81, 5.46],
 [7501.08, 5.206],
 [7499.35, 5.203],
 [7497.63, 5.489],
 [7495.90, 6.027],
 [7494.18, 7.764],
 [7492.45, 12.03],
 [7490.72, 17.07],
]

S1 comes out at 8.4 angstroms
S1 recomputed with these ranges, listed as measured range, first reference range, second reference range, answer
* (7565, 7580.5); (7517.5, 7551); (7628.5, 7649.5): 2.1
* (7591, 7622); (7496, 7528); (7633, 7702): 2.4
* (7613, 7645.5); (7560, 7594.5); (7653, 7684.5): -4.8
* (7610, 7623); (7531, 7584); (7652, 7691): 0.5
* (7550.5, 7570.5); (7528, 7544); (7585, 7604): 0.5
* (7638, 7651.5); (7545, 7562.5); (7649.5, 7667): -1.8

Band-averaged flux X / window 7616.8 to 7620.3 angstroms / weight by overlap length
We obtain 5.56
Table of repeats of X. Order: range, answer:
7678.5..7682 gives 5.48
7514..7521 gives 5.55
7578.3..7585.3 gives 5.51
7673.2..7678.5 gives 5.51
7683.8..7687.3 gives 5.47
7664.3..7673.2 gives 5.35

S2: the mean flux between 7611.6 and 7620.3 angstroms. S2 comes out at 5.76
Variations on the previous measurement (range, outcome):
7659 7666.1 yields 6.49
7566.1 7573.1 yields 5.35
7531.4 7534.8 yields 5.86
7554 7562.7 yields 5.62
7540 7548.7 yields 5.47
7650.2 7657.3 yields 8.07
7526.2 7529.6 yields 5.65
